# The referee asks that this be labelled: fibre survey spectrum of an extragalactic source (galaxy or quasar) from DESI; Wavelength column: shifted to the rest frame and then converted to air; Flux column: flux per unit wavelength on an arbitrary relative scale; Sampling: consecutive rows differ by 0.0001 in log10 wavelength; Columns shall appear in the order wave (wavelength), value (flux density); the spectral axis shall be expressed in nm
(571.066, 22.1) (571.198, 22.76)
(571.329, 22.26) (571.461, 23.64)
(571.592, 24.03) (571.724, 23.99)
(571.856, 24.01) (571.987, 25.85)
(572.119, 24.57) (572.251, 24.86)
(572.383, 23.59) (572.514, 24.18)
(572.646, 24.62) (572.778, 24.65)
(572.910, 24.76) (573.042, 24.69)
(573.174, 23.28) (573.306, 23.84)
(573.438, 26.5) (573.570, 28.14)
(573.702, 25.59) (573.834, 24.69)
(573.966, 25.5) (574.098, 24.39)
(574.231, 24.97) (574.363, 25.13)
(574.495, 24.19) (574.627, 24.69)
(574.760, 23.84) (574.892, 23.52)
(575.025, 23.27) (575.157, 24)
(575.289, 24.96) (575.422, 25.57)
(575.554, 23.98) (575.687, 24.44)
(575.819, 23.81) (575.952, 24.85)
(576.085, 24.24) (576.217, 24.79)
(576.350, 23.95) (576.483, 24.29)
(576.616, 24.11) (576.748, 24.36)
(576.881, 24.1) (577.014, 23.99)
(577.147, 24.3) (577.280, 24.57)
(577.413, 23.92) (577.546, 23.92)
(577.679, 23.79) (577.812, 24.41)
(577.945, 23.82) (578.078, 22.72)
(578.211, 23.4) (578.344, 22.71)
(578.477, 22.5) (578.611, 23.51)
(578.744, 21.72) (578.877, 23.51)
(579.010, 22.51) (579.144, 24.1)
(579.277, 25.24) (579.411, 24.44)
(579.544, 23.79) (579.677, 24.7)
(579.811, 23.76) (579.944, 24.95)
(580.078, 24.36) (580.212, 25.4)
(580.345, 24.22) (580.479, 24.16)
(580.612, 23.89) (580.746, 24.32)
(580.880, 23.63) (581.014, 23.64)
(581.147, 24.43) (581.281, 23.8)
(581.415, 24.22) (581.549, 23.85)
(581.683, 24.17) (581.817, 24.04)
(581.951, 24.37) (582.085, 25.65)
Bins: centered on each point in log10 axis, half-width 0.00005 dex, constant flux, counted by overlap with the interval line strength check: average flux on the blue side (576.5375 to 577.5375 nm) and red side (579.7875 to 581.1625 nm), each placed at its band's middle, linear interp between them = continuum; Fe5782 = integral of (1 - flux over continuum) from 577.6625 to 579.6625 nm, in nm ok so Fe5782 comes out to 0.059 nm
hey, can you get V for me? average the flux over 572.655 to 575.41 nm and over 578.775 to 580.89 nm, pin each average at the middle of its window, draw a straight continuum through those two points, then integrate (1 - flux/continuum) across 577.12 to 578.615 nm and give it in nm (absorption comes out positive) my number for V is 0.05 nm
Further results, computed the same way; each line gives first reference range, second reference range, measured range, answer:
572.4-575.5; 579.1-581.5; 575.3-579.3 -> 0.10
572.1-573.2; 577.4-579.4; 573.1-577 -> -0.09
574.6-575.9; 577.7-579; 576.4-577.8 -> -0.03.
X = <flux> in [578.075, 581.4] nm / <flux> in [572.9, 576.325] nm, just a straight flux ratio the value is 0.97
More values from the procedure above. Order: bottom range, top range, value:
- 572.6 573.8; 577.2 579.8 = 0.94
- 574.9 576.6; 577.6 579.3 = 0.96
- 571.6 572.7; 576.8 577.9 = 0.99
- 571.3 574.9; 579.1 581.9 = 0.99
